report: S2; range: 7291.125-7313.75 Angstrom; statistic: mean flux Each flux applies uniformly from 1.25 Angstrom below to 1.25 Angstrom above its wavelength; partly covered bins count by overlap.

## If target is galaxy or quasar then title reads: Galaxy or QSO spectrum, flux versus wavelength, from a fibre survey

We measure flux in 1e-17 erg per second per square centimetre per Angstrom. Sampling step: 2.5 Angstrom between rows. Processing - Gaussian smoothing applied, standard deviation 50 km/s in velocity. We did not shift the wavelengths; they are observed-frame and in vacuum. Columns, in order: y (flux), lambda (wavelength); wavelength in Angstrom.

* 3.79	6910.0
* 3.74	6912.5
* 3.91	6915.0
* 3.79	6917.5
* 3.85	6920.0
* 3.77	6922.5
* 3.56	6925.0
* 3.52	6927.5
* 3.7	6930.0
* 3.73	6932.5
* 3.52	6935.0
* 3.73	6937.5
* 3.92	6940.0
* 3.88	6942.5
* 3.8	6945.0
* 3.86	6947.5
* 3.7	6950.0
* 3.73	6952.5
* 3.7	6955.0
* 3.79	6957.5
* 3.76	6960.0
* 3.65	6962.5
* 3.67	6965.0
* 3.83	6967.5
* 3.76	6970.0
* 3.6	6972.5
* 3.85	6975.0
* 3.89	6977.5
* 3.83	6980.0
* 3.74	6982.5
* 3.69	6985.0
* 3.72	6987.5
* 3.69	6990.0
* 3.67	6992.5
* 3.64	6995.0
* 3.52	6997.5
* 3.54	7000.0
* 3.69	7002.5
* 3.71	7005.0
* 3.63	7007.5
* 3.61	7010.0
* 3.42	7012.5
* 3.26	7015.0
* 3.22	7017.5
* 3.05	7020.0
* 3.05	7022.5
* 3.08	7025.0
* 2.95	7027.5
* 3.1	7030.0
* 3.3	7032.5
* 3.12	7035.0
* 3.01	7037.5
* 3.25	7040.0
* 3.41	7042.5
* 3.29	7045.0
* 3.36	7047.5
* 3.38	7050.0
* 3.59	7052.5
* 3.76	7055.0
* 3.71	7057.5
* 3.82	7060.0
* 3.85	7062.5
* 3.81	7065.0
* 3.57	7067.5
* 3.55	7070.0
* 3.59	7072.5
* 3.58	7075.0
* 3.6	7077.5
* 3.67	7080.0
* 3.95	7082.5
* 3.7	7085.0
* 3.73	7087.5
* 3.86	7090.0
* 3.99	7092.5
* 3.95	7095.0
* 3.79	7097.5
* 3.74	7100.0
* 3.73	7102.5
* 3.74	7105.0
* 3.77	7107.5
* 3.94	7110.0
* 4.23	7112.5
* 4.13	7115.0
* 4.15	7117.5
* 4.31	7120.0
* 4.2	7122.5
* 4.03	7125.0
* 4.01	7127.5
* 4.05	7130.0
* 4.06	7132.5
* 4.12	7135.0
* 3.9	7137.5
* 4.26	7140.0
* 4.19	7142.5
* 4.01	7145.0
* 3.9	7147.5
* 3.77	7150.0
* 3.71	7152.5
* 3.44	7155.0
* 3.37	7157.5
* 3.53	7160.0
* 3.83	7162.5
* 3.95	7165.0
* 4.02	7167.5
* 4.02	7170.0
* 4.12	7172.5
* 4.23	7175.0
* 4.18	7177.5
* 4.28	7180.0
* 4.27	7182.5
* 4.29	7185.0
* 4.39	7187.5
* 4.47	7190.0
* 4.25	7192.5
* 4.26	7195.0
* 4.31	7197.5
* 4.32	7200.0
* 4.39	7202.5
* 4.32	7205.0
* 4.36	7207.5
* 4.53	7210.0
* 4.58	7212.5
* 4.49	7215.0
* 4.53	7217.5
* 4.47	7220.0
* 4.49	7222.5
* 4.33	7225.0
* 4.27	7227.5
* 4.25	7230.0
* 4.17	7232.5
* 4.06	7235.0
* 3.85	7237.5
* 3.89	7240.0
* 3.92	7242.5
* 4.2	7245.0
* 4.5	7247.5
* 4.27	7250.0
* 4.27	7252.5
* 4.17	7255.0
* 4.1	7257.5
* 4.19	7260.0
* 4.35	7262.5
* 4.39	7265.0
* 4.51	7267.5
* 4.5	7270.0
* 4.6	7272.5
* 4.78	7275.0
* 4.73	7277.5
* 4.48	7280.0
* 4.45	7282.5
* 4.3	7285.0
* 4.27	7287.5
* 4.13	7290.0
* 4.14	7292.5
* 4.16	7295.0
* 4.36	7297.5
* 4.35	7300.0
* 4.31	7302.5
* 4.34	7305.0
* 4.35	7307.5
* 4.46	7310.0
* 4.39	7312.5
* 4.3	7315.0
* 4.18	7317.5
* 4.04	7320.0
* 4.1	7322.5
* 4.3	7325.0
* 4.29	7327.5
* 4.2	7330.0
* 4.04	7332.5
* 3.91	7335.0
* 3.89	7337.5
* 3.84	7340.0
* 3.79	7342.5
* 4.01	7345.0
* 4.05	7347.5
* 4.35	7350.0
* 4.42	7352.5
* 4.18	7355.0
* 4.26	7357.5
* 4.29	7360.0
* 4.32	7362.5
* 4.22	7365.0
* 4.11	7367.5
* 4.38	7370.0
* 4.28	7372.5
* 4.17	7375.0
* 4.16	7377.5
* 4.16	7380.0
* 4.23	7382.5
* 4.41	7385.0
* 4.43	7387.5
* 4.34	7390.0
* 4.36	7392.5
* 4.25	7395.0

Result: 4.32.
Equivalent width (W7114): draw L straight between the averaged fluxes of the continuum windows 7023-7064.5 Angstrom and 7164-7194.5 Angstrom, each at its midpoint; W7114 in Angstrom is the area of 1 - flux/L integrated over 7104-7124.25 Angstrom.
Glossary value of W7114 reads -1.3 Angstrom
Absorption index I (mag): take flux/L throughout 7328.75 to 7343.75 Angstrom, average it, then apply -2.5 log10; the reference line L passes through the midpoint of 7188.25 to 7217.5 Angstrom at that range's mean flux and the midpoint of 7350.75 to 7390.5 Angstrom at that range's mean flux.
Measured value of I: 0.09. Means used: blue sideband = 4.4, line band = 3.94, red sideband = 4.27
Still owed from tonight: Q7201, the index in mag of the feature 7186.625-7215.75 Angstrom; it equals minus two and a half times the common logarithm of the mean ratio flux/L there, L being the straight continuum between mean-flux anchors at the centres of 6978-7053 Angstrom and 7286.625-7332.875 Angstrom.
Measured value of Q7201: -0.12 mag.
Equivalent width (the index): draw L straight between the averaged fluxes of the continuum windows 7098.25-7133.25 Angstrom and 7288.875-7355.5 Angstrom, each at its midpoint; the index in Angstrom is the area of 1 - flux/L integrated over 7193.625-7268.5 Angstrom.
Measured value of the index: -3.4 Angstrom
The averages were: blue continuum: 4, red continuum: 4.18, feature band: 4.29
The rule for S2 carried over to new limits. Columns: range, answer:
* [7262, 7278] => 4.55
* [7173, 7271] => 4.3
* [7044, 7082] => 3.62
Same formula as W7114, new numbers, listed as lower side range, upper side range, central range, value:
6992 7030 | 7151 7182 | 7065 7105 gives -1.2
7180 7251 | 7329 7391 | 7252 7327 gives -1.7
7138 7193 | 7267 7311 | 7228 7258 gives 0.8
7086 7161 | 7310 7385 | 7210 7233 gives -2.2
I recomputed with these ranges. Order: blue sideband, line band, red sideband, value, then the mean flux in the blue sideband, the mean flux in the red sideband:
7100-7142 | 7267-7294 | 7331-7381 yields -0.085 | 4.03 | 4.14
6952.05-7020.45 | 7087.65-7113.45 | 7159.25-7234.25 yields 0.033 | 3.64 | 4.27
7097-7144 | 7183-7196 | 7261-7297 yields -0.035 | 4.02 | 4.41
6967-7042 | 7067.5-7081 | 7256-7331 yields 0.027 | 3.48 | 4.33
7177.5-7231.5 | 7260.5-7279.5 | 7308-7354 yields -0.070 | 4.37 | 4.15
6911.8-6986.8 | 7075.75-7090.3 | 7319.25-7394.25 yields 0.044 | 3.75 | 4.19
